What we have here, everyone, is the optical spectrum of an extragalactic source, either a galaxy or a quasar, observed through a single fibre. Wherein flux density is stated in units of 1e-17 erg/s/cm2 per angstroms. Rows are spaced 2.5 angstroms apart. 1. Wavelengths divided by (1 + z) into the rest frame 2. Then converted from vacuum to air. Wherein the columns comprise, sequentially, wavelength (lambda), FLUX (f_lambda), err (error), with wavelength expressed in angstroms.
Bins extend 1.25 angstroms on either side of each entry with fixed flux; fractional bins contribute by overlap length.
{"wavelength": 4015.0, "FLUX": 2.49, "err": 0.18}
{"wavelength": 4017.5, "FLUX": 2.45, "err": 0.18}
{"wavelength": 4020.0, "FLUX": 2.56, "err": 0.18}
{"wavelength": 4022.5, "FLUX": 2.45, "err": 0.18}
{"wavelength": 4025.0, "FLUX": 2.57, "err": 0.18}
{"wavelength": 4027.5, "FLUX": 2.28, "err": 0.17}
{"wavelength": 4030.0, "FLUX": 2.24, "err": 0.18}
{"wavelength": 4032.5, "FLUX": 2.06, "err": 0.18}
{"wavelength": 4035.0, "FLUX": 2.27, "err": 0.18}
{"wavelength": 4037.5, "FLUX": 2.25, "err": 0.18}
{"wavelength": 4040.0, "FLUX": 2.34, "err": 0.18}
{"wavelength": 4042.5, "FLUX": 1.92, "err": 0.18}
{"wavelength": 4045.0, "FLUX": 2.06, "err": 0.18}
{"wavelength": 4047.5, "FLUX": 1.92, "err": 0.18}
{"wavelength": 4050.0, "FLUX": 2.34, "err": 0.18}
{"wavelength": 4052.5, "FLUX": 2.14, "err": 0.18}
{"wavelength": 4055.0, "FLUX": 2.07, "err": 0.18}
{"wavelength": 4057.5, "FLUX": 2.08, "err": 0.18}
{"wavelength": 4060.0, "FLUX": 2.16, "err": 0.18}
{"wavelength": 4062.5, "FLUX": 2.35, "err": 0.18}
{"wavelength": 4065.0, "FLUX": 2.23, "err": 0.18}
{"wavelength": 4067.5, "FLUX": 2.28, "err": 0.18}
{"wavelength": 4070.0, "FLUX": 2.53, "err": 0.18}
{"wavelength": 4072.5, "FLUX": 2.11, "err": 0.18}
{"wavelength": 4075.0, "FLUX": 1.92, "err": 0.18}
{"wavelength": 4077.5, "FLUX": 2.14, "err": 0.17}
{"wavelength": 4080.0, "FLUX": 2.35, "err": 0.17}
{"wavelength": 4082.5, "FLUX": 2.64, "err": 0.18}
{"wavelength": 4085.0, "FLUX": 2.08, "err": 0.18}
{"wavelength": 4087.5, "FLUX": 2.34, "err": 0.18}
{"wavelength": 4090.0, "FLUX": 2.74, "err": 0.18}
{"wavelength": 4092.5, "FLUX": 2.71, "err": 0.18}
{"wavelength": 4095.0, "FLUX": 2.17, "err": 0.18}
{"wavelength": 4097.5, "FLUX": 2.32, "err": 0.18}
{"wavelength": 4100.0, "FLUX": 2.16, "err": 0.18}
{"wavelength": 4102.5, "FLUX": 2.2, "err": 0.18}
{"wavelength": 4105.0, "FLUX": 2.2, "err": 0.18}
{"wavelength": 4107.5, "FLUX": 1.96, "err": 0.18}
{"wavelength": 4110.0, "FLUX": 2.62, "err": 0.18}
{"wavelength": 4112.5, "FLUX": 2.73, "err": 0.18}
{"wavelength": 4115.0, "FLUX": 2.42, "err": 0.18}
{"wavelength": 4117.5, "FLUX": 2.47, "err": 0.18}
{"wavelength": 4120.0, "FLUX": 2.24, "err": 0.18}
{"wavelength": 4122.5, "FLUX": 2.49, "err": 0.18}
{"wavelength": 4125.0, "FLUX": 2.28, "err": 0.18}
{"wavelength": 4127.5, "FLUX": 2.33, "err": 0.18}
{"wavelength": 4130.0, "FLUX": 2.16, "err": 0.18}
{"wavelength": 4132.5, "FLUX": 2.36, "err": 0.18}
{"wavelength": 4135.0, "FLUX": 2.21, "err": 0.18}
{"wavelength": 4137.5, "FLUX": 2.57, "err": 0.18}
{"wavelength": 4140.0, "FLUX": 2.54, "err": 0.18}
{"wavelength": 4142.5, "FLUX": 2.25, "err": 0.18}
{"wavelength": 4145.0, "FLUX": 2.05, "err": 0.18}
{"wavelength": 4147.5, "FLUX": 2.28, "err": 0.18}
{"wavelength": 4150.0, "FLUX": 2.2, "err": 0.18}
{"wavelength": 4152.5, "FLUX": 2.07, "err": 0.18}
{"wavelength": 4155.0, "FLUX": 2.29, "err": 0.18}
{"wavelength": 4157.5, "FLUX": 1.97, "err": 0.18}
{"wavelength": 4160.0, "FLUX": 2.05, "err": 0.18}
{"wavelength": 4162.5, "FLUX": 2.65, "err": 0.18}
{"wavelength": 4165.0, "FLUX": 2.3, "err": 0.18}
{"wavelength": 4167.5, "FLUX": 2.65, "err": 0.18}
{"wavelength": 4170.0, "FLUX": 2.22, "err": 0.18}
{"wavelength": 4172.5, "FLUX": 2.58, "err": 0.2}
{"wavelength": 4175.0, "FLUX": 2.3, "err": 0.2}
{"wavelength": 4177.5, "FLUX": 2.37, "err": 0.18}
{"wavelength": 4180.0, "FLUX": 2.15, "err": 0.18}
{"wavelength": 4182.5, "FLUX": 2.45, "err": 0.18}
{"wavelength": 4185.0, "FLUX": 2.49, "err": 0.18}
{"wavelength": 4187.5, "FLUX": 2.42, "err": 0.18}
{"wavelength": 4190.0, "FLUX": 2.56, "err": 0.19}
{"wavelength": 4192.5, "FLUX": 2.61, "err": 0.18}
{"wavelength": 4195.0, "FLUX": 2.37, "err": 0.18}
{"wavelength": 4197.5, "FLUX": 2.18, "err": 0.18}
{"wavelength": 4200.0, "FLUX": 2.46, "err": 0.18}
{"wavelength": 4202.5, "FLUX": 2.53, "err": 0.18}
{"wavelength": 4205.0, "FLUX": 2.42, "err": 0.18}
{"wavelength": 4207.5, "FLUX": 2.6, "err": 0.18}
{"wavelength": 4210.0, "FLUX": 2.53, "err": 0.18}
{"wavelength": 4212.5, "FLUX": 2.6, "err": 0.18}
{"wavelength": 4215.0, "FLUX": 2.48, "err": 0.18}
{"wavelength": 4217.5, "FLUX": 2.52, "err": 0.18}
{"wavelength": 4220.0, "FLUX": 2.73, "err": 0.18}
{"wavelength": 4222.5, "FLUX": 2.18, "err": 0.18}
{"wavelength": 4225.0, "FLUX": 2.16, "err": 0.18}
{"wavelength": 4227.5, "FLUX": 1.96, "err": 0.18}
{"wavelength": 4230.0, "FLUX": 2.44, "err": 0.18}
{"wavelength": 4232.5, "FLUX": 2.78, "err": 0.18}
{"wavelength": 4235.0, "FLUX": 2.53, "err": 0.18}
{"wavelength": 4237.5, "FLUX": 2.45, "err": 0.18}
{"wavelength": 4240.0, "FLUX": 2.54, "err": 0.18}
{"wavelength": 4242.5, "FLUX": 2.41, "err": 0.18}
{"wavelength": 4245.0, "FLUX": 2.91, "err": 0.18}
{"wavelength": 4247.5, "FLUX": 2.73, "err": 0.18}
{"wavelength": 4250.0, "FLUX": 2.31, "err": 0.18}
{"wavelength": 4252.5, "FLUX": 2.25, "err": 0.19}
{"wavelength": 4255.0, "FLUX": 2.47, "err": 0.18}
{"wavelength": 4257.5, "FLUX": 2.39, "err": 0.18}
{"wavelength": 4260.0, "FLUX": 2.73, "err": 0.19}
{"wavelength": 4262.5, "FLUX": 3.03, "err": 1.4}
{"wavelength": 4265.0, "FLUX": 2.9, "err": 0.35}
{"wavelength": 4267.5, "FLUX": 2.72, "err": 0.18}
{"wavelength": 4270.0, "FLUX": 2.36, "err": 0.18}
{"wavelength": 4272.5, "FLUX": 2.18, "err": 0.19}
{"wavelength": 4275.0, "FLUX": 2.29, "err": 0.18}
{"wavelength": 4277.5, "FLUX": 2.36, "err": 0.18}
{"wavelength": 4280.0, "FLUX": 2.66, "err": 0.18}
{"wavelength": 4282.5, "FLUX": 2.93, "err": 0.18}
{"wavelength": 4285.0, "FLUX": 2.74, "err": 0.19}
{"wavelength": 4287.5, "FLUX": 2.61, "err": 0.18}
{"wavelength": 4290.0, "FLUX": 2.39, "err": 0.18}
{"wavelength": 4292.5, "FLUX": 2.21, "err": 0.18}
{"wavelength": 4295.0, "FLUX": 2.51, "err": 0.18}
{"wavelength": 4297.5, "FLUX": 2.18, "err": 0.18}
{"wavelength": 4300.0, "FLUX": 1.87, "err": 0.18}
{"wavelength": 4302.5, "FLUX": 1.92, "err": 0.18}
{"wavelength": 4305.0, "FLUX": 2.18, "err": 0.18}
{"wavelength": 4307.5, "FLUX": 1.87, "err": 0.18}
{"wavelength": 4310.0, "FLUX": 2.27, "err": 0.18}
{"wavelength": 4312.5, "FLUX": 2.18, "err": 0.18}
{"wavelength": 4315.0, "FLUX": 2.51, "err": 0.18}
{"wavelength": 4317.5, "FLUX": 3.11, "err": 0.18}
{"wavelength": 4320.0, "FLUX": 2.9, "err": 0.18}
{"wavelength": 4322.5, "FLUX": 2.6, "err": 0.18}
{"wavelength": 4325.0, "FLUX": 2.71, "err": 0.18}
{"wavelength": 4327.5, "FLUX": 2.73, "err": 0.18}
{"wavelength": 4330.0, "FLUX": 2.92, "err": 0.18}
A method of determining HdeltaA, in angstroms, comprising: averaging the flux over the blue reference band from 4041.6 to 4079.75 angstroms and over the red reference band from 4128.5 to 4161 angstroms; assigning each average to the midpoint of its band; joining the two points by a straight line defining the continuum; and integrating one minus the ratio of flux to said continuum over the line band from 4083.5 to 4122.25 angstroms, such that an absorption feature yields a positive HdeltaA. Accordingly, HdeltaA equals -3.0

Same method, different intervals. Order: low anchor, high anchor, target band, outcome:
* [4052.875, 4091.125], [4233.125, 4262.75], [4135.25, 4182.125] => 1.9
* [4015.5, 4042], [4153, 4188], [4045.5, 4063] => 1.5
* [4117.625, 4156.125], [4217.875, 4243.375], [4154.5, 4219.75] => -1.6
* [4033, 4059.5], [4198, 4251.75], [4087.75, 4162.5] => -1.0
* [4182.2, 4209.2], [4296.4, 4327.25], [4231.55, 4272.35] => -2.7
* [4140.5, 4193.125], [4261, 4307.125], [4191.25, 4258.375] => -2.3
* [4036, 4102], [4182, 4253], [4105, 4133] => -0.5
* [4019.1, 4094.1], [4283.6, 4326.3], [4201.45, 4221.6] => -1.7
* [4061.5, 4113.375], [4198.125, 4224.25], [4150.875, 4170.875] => 1.2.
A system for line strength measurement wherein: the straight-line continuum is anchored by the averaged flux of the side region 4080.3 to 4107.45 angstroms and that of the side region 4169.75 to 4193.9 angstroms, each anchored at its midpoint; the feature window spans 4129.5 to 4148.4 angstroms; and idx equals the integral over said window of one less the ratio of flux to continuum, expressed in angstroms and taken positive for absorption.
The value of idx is 0.58 angstroms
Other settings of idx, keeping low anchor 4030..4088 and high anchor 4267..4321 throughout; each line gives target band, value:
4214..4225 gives -0.50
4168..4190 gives -0.87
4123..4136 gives -0.13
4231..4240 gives -0.87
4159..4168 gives -0.45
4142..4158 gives 0.80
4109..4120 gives -1.35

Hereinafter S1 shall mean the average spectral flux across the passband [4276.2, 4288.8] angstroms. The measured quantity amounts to 2.66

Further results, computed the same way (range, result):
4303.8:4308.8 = 2.03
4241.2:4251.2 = 2.59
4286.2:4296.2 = 2.43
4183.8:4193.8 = 2.52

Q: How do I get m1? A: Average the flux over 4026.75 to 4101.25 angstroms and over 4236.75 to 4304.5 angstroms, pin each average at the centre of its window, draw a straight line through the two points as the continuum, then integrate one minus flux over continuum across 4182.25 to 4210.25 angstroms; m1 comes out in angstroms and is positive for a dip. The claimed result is -0.9 angstroms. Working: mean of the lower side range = 2.24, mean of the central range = 2.47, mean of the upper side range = 2.48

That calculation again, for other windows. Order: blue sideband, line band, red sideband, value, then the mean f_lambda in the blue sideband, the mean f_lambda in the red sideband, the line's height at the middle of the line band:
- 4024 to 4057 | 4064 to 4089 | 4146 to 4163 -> -0.9 angstroms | 2.18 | 2.19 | 2.19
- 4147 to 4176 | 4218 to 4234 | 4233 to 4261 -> 0.6 angstroms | 2.3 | 2.53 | 2.47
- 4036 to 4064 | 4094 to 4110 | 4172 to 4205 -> 0.3 angstroms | 2.15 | 2.42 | 2.25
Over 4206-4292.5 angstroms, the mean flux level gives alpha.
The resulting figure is 2.52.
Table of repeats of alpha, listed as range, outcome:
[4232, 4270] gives 2.6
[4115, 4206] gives 2.35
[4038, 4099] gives 2.25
